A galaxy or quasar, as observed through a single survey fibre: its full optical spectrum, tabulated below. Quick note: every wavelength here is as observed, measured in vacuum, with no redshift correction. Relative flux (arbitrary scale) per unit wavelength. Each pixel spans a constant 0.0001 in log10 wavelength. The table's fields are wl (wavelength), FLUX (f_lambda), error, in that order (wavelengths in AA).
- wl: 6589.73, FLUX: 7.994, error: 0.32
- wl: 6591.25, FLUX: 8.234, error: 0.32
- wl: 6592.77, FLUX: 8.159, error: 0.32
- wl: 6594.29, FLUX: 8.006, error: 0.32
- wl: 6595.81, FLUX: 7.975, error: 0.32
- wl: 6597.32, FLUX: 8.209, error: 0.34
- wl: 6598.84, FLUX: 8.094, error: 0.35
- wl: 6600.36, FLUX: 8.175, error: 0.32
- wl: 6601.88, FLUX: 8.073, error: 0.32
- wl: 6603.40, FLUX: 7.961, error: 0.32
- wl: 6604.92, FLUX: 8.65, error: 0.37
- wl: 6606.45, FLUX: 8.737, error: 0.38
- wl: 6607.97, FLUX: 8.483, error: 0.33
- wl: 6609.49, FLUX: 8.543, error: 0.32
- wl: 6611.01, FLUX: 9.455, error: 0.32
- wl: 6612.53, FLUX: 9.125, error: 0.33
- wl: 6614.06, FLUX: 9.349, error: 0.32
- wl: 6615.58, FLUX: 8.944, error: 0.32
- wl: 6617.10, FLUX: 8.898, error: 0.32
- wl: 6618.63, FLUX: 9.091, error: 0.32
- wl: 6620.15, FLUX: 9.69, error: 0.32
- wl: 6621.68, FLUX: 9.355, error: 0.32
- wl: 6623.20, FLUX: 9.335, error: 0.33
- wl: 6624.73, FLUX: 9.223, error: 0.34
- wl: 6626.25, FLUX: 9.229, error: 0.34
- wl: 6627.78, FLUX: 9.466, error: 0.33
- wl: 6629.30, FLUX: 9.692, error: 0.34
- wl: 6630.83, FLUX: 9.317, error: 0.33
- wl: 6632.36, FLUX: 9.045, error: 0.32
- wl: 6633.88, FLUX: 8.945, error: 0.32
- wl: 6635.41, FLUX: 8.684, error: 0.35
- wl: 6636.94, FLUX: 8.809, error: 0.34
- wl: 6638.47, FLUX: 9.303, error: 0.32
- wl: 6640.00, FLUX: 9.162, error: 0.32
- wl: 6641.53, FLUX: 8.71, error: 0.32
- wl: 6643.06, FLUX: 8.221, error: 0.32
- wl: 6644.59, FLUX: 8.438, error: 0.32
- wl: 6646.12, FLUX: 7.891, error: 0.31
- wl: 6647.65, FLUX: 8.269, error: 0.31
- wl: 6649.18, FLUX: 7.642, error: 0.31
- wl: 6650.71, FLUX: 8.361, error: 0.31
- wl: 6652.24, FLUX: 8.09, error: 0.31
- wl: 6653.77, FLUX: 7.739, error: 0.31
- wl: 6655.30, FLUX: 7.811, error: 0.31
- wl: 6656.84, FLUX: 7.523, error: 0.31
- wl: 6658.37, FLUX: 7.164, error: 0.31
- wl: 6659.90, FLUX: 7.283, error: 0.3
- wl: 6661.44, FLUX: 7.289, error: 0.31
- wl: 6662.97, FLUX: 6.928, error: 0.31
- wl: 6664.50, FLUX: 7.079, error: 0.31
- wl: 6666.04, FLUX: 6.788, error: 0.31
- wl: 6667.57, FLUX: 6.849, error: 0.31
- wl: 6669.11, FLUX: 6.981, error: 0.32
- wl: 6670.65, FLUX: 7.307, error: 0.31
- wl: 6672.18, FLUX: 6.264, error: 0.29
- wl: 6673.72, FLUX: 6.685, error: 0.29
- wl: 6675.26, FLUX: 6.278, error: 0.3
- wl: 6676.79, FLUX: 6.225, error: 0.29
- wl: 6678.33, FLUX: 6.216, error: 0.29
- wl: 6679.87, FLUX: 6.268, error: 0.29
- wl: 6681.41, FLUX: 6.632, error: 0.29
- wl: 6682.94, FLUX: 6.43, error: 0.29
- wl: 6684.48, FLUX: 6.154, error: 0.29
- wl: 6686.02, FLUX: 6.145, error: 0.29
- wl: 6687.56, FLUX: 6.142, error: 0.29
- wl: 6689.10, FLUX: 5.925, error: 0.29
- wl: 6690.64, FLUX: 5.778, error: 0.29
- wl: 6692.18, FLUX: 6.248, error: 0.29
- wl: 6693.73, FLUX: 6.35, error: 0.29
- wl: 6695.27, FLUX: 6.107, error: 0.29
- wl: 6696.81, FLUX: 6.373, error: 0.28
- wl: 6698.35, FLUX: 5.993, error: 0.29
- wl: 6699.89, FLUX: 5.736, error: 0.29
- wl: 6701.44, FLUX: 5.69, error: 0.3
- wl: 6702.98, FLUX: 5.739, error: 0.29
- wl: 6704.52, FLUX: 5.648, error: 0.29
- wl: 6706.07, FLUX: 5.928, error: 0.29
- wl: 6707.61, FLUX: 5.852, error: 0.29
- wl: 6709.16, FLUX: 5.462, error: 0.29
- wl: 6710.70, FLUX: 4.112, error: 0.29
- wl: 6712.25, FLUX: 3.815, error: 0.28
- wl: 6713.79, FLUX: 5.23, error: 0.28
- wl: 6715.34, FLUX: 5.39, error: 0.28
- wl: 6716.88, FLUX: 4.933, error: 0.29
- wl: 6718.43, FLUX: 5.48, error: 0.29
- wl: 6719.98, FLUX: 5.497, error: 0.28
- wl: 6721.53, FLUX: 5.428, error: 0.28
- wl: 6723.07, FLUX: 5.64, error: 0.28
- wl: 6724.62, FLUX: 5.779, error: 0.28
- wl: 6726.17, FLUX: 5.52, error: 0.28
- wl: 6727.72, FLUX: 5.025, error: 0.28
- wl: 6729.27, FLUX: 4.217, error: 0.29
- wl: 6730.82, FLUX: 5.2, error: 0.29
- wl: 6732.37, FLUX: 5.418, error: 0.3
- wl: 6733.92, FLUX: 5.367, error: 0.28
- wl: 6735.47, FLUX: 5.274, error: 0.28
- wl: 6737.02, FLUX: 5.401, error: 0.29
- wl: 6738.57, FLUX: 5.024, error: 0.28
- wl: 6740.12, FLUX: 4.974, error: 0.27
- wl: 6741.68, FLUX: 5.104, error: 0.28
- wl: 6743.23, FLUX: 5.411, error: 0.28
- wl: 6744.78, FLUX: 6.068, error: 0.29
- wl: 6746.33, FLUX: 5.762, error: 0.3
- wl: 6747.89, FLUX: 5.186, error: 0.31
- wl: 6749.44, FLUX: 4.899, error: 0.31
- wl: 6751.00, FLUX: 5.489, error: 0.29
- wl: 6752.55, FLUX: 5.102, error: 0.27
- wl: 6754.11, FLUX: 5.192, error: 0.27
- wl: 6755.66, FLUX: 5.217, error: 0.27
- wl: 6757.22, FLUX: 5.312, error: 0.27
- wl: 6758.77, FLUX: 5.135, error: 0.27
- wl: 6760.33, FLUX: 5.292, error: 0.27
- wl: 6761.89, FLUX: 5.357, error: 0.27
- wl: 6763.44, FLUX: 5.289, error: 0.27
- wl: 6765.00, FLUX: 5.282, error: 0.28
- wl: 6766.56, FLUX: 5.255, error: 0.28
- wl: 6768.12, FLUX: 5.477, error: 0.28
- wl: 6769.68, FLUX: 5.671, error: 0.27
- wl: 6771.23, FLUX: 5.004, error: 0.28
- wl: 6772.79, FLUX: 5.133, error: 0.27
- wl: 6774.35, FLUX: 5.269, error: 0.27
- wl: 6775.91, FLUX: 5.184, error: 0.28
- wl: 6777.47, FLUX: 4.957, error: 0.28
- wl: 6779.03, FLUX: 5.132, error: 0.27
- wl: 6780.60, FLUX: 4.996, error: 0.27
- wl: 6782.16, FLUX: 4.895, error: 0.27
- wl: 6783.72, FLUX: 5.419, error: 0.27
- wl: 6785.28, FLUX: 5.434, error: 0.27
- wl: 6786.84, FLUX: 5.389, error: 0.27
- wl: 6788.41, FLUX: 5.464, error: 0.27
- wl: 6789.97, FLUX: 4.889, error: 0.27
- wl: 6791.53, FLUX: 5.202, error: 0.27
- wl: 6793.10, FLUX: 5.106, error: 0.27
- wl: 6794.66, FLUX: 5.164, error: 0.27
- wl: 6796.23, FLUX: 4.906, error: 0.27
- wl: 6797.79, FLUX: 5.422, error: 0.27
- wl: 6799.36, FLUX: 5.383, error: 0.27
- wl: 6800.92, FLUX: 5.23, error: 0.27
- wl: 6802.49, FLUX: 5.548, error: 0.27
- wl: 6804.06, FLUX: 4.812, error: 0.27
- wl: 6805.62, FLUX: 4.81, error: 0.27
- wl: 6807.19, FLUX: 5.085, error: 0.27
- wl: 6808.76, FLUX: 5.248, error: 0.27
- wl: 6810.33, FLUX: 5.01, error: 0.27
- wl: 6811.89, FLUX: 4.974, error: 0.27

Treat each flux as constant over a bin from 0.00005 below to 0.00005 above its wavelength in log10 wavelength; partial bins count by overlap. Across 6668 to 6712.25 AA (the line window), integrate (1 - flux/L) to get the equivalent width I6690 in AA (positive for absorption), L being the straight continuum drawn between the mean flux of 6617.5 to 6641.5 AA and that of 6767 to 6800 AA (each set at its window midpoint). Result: 9.2 AA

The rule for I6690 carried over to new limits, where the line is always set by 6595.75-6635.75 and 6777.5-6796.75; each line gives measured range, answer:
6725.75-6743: 3.2 AA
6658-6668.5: 1.1 AA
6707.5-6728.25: 4.5 AA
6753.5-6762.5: 0.8 AA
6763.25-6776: 0.6 AA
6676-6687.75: 1.8 AA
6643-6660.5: 0.6 AA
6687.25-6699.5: 1.9 AA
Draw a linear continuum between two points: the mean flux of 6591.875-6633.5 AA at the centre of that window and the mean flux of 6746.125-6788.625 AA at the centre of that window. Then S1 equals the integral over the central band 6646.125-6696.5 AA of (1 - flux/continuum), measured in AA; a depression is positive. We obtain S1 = 4.3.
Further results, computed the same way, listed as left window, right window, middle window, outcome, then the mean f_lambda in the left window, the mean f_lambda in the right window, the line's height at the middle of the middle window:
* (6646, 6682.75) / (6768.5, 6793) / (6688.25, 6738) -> 6.6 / 7.12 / 5.2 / 6.32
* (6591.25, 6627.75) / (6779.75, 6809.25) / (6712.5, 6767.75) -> 8.3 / 8.73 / 5.18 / 6.22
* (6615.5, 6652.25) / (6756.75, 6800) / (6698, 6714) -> 3.8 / 8.89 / 5.23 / 7.06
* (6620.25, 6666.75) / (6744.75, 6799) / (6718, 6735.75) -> 2.9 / 8.38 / 5.24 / 6.34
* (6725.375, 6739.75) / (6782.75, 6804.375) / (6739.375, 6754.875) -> -0.4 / 5.16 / 5.25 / 5.18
